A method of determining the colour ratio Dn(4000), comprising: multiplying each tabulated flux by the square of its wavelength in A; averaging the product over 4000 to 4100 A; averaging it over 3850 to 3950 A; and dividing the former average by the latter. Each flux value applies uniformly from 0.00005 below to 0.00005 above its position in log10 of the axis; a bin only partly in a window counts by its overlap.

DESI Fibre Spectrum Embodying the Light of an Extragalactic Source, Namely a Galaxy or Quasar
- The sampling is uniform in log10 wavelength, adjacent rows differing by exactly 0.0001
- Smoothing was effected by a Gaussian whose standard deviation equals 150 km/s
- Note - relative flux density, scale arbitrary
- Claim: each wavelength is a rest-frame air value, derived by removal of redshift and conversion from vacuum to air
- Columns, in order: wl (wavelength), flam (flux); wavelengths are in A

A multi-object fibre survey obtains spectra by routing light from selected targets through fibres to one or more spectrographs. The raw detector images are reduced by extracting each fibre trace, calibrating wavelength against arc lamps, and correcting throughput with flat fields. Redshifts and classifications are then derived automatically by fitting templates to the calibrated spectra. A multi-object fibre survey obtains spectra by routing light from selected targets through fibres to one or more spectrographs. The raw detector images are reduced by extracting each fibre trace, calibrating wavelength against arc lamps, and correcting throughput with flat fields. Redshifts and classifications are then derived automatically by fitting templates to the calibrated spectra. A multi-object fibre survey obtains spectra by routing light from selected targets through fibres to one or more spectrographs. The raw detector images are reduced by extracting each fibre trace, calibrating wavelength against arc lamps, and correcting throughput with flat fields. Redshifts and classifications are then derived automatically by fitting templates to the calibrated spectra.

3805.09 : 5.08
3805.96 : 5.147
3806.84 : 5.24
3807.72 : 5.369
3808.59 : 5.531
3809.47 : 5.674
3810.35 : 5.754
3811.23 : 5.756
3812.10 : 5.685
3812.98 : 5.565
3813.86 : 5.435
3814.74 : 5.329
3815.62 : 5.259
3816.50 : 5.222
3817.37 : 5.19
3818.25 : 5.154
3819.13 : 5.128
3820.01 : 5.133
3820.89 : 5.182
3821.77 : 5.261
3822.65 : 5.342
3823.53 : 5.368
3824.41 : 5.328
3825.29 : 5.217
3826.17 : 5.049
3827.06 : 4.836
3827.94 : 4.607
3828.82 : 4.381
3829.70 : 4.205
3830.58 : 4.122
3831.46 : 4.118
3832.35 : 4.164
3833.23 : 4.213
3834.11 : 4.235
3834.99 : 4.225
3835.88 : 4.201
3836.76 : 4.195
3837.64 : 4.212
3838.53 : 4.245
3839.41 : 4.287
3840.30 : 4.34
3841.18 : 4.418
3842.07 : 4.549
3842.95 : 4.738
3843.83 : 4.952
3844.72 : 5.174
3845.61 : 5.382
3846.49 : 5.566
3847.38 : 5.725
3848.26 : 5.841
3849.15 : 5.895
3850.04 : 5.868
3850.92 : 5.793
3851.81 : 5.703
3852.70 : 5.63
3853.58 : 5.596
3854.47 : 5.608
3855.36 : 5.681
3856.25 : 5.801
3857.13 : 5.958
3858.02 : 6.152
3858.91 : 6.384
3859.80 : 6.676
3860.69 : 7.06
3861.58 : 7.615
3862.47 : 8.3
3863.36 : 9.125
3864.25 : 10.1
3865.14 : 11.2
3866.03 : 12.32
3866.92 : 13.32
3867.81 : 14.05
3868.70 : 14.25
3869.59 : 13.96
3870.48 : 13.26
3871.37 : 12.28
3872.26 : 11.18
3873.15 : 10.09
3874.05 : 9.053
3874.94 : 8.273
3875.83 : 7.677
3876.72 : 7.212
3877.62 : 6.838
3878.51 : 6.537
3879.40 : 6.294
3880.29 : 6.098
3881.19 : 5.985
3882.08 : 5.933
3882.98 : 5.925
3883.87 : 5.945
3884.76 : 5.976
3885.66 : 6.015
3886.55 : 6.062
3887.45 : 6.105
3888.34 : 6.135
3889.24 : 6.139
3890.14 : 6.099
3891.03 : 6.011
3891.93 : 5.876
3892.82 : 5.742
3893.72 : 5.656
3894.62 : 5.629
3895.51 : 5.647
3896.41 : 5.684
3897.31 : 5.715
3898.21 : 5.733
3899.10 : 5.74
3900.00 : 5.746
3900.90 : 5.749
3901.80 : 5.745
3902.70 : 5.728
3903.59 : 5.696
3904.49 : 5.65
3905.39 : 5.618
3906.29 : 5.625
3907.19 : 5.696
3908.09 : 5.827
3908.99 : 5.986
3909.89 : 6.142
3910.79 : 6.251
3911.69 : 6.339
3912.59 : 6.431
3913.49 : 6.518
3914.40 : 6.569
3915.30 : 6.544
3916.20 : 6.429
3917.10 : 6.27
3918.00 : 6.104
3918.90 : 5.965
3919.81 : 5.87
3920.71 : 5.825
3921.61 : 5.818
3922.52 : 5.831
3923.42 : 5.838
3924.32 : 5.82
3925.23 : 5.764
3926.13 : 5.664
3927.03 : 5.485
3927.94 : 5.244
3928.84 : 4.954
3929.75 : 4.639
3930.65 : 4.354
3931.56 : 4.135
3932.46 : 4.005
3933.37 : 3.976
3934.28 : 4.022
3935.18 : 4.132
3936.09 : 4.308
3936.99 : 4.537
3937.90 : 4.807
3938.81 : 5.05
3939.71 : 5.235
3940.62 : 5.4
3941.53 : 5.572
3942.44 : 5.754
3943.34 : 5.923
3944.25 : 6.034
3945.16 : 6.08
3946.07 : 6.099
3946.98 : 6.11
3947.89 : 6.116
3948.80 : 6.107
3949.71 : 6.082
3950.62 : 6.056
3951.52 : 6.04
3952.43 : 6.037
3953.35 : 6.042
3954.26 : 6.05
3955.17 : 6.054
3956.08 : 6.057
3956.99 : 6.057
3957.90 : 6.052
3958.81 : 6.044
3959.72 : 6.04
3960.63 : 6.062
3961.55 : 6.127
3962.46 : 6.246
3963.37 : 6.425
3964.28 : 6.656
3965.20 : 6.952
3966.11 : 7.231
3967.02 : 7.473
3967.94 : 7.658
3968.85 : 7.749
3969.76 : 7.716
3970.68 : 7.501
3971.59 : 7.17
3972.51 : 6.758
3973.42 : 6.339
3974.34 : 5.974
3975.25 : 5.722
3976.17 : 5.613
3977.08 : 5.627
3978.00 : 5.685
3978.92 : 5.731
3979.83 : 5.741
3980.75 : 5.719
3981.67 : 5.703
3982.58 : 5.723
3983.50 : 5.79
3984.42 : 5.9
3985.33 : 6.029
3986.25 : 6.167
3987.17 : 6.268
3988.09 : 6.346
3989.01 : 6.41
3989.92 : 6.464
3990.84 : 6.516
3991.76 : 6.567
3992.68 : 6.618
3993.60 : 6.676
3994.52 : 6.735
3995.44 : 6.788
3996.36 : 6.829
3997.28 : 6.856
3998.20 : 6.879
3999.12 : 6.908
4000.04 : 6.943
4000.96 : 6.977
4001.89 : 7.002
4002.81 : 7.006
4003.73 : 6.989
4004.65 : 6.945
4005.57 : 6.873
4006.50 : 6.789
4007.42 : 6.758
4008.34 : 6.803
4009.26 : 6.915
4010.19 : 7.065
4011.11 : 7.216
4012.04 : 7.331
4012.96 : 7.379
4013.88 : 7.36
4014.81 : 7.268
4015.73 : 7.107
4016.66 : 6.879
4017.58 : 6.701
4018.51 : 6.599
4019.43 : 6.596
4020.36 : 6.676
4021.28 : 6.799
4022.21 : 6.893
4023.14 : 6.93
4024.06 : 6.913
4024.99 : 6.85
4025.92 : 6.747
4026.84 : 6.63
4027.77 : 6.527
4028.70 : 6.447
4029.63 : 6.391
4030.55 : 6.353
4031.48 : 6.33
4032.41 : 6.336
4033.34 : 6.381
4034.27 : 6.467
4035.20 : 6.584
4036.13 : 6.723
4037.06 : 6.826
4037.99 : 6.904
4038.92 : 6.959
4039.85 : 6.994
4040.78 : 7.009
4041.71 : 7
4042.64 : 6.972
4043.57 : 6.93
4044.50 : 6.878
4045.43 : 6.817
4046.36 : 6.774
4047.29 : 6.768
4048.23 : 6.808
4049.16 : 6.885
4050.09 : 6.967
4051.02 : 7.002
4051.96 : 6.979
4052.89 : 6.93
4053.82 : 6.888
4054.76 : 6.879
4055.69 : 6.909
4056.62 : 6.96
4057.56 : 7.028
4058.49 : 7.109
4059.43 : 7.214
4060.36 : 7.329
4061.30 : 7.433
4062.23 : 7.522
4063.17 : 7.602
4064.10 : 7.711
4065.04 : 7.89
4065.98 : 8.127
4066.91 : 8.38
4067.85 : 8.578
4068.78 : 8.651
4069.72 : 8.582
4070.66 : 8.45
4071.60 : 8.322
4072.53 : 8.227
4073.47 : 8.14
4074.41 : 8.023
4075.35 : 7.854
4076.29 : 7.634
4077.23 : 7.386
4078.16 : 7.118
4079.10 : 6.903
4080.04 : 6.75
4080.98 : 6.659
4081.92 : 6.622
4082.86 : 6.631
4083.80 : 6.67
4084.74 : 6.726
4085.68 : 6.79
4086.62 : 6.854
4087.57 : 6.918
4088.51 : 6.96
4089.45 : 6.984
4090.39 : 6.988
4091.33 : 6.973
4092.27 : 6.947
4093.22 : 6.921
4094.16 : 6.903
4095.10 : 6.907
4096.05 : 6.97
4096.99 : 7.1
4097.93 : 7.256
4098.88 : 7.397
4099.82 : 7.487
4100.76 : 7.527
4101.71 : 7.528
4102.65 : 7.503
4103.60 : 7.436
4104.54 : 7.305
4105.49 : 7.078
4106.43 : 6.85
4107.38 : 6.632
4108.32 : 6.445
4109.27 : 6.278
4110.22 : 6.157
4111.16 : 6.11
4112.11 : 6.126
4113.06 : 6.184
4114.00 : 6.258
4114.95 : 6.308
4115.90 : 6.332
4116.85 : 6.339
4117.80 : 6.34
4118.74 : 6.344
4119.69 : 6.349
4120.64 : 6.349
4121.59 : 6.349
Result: 1.17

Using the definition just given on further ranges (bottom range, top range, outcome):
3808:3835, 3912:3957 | 1.18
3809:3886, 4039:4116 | 1.24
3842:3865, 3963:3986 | 1.09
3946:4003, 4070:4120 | 1.16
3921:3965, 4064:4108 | 1.42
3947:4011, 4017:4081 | 1.14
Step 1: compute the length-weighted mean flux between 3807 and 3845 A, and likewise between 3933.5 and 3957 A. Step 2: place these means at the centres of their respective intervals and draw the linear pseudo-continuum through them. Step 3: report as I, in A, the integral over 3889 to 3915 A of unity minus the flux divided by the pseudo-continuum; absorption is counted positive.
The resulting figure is -2.78 A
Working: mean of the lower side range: 4.89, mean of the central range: 5.9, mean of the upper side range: 5.58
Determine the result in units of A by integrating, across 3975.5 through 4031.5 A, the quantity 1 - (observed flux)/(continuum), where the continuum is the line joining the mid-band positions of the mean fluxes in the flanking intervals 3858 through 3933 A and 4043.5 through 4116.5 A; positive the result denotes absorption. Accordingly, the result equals 3.6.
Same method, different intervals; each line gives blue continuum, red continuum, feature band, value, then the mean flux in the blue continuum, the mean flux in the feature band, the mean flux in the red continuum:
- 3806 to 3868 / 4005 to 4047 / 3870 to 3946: 0.9 A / 5.79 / 6.09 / 6.82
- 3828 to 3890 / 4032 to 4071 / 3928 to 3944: 5.0 A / 6.78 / 4.78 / 7.19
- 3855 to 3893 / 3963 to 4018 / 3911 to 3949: 9.7 A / 8.08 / 5.52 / 6.67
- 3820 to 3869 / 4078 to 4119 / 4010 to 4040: -0.9 A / 6.08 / 6.79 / 6.81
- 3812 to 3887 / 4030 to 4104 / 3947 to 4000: 3.9 A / 6.48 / 6.37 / 7.17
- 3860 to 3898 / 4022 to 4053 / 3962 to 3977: 1.0 A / 8.03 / 6.8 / 6.76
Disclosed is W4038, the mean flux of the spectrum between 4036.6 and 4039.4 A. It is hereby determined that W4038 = 6.9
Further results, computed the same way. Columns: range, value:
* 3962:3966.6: 6.72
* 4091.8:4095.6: 6.91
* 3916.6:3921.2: 6.02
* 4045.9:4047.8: 6.75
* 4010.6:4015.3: 7.31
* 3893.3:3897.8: 5.66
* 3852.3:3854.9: 5.62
